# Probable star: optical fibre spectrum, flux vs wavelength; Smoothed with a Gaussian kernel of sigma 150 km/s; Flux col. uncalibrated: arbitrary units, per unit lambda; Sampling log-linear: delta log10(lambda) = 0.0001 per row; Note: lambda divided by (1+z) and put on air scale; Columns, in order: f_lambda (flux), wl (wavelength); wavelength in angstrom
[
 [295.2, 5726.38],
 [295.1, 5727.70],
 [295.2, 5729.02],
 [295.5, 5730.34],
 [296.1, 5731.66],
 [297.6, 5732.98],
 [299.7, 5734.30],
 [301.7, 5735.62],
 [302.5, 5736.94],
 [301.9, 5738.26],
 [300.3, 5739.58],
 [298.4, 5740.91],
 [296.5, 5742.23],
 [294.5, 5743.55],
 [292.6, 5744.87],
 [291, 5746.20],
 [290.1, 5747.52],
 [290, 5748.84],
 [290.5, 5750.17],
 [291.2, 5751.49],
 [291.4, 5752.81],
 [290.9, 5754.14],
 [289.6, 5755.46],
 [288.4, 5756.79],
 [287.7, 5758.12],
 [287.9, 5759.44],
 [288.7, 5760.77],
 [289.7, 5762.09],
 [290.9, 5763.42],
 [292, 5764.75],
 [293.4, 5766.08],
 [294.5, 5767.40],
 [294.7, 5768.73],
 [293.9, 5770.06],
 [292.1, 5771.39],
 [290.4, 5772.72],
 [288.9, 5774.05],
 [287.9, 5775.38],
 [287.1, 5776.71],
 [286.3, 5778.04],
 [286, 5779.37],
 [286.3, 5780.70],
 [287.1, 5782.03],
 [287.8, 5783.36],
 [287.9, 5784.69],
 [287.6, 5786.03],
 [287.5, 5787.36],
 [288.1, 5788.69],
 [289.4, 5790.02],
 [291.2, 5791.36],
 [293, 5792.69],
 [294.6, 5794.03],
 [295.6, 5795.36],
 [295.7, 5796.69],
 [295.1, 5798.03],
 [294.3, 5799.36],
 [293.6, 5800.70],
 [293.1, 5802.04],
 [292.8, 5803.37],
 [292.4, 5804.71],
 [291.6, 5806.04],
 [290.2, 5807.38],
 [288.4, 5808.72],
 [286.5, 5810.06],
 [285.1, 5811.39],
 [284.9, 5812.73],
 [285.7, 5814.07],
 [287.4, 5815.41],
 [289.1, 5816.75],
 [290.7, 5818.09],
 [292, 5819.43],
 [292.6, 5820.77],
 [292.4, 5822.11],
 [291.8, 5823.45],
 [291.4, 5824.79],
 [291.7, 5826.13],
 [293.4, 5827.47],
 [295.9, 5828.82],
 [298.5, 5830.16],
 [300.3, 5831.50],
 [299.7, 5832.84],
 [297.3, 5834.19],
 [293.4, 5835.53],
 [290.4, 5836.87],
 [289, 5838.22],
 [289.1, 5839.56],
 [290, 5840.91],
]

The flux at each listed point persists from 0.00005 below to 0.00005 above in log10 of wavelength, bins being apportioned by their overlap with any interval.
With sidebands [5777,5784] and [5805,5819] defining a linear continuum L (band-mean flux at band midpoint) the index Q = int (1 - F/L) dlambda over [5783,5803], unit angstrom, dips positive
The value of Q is -0.30 angstrom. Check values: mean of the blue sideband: 287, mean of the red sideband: 288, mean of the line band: 292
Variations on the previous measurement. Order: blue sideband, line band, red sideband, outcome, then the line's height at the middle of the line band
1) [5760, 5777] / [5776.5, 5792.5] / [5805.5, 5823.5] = 0.1 angstrom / 290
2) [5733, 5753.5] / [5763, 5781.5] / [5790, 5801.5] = 0.3 angstrom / 294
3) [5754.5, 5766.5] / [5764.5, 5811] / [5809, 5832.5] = -0.1 angstrom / 290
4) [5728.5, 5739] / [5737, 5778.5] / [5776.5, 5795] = 0.3 angstrom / 294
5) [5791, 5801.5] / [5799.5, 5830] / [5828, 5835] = 0.6 angstrom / 296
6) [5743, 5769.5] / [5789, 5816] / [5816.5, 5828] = 0.1 angstrom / 292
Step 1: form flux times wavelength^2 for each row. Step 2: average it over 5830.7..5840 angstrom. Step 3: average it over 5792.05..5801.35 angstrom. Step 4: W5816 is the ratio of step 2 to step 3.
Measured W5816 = 1.01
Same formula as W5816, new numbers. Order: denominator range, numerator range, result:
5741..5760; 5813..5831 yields 1.03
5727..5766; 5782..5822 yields 1.01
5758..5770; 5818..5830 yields 1.03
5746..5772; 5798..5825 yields 1.02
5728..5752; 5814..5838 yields 1.02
